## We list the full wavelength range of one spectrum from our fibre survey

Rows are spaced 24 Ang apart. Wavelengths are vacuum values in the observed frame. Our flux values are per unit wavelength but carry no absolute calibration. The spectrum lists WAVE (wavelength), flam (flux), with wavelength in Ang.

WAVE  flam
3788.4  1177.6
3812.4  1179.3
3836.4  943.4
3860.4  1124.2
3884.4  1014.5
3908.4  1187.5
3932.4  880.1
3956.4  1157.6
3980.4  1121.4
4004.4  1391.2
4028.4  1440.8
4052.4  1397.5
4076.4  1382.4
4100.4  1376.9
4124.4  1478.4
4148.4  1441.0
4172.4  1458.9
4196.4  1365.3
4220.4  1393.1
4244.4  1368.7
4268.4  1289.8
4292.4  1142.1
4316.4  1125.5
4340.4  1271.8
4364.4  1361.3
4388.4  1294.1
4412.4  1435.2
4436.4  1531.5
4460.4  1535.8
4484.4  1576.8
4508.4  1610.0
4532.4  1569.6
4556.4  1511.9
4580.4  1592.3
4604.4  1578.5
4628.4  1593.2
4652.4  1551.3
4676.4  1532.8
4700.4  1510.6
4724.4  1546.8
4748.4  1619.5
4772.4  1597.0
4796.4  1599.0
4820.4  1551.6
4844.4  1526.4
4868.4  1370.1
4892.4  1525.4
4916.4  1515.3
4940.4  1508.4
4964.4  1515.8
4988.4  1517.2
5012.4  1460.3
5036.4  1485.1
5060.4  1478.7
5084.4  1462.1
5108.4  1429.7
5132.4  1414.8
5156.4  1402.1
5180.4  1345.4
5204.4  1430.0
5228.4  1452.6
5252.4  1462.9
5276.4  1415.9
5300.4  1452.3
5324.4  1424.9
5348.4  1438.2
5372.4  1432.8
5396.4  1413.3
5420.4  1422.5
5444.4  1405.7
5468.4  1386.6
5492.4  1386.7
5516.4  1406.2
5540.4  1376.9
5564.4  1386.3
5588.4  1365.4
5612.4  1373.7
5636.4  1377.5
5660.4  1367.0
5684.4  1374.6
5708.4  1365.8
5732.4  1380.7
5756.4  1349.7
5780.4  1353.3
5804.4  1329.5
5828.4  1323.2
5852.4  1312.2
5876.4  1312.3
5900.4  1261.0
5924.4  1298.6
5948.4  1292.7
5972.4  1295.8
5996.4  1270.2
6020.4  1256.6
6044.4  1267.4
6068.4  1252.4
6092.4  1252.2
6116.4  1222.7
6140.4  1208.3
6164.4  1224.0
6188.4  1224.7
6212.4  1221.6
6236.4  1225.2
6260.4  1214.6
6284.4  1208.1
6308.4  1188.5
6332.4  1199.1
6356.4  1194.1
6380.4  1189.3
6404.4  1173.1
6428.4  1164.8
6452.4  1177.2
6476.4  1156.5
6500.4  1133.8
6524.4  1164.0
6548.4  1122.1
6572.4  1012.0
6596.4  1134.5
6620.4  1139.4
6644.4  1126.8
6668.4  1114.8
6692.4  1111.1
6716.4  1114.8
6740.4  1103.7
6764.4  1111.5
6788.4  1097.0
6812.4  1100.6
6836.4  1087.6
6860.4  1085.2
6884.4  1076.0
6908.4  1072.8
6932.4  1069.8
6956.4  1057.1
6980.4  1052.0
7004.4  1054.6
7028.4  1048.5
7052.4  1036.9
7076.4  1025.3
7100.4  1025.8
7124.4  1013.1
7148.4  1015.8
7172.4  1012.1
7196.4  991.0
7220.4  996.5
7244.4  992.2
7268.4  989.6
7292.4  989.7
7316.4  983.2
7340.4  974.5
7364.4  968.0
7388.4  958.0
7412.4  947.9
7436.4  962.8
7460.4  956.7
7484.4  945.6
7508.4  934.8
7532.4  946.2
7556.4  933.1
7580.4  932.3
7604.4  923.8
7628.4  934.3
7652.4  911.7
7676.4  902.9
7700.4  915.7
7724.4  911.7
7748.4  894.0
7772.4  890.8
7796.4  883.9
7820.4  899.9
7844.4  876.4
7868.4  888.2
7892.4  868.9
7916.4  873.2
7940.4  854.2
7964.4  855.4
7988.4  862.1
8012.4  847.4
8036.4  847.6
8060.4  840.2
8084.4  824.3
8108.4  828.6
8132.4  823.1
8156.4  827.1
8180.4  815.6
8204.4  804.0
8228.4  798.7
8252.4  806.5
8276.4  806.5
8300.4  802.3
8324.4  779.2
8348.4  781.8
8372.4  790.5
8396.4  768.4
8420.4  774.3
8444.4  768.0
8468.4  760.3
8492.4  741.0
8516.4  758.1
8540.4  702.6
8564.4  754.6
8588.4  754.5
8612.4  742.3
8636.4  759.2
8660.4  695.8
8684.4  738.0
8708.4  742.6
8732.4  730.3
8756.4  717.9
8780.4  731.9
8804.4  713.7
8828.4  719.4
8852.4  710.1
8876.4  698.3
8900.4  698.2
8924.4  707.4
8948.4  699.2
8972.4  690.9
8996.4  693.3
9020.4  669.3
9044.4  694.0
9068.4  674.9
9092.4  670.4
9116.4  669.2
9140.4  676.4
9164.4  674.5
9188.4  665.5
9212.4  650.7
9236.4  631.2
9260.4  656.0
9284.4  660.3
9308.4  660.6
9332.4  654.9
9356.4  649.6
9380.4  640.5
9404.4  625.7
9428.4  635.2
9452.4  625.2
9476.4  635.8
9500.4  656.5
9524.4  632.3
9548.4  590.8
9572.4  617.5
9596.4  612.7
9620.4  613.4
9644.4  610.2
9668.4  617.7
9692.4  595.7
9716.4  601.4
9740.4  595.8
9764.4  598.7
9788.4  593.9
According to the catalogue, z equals 0.00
